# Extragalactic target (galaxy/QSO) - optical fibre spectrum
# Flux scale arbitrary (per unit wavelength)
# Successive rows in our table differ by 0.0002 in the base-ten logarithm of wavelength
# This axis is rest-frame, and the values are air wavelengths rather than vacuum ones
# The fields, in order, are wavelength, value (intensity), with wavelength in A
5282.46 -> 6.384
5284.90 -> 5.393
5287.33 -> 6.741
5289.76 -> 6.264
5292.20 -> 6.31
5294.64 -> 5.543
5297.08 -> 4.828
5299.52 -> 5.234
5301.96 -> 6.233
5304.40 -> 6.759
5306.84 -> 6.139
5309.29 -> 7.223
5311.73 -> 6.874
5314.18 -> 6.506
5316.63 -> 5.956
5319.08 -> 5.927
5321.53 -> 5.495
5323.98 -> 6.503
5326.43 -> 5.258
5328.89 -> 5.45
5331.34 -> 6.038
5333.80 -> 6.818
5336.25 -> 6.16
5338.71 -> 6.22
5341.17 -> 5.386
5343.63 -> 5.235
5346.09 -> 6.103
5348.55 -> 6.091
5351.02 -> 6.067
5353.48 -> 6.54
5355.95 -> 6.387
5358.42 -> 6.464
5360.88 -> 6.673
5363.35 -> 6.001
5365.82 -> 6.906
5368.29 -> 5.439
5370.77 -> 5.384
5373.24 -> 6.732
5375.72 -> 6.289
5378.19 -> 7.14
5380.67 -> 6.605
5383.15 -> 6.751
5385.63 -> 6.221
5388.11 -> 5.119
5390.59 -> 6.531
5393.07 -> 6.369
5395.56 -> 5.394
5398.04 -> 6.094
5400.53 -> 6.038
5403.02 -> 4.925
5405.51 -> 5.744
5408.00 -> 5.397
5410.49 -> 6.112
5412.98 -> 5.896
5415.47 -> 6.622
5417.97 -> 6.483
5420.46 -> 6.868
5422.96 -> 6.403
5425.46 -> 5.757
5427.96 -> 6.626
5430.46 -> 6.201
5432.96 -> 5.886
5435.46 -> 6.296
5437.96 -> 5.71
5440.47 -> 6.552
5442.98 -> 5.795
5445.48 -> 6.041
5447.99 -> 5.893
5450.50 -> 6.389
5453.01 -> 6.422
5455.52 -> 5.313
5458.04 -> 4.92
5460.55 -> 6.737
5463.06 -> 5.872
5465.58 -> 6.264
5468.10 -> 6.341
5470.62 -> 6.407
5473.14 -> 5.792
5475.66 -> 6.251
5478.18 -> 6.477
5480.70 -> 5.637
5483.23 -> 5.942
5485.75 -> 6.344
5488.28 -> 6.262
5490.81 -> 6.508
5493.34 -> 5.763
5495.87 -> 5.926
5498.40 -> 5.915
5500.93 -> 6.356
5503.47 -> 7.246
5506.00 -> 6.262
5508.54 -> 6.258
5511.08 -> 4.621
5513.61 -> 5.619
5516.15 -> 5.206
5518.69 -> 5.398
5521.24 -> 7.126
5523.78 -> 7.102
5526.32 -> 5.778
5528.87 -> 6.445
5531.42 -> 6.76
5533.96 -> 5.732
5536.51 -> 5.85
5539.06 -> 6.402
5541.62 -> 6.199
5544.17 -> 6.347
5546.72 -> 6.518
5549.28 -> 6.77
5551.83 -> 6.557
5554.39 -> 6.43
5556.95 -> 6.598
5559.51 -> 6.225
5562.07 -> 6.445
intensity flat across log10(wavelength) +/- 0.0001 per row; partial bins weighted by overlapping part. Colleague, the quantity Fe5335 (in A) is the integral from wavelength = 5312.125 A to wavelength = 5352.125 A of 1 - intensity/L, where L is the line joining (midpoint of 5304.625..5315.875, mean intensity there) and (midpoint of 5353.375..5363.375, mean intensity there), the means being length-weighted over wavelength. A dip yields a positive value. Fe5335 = 3.6 A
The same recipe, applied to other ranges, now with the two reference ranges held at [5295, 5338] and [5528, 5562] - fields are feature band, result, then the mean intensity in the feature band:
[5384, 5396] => 0.35 A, 5.99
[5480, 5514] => 1.32 A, 6.06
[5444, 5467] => 1.00 A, 5.98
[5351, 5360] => -0.43 A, 6.42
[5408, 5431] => -0.28 A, 6.28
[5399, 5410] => 1.08 A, 5.58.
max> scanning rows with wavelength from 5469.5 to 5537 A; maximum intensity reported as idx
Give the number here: 7.246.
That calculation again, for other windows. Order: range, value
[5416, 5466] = 6.868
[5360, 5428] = 7.14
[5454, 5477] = 6.737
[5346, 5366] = 6.906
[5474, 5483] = 6.477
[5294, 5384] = 7.223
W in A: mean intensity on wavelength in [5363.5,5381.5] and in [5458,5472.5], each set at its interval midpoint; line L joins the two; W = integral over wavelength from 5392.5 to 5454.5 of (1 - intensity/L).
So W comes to 1.7 A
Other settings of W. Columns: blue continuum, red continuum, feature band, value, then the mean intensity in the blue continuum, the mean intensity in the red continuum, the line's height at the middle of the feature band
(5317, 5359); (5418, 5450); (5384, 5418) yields 1.2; 6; 6.19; 6.12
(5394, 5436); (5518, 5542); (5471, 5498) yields 0.5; 6.04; 6.3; 6.2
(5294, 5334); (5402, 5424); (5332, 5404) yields -1.2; 6.03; 6.06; 6.05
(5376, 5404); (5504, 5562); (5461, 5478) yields -0.1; 6.12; 6.21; 6.17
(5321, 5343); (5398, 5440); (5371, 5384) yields -1.3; 5.92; 6.07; 6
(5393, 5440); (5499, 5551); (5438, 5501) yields 0.5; 6.04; 6.2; 6.12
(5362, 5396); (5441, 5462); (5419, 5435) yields -0.6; 6.23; 5.96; 6.05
